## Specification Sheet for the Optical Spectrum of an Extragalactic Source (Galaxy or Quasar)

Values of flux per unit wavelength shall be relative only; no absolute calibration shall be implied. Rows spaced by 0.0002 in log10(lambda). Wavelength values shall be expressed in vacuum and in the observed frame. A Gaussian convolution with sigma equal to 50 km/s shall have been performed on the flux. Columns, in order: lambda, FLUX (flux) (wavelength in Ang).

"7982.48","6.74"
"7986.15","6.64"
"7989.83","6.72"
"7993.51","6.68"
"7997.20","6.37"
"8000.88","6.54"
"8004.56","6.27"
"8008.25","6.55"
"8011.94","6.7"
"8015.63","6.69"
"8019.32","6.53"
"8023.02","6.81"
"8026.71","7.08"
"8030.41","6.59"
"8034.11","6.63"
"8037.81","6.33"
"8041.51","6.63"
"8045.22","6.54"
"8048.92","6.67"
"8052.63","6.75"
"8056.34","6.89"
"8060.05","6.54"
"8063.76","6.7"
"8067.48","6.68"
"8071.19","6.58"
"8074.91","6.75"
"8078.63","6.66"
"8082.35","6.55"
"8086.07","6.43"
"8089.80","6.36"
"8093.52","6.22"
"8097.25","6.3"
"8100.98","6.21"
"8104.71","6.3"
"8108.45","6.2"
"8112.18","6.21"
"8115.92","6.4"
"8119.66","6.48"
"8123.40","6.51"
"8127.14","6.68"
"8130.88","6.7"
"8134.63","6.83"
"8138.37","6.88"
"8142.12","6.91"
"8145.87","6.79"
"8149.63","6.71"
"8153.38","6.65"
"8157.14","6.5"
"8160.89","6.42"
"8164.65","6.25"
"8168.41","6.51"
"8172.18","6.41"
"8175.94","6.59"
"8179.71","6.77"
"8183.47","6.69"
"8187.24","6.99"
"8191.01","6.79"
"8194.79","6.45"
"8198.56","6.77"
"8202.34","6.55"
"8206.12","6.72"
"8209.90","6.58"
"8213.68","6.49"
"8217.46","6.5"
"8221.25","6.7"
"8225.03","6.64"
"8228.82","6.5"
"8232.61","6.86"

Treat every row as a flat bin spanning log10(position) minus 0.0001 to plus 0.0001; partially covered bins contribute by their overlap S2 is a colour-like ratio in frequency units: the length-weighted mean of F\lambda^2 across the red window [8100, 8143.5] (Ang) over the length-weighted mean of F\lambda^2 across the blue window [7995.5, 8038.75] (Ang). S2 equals 1.0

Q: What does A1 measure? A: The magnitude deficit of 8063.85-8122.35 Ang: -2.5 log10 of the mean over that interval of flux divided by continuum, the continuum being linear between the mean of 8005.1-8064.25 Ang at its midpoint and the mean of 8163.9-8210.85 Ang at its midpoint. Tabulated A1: 0.04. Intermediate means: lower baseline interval 6.65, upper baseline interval 6.63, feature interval 6.43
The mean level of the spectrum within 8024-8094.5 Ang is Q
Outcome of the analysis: 6.62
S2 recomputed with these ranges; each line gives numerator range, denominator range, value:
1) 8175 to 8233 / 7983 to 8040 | 1.06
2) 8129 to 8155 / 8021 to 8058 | 1.04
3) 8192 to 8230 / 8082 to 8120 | 1.07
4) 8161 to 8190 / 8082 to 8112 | 1.07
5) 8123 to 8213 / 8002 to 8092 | 1.04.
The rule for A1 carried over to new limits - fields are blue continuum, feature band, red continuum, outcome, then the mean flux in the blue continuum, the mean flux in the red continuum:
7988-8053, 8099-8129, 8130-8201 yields 0.045 mag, 6.61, 6.66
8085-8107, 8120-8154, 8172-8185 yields -0.043 mag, 6.29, 6.64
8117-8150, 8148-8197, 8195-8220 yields 0.009 mag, 6.71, 6.59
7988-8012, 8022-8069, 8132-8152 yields -0.009 mag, 6.53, 6.81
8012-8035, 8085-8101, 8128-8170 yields 0.063 mag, 6.72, 6.65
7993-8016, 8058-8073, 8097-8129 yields -0.032 mag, 6.52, 6.37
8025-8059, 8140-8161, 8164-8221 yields -0.009 mag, 6.67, 6.61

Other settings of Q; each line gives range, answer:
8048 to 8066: 6.71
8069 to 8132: 6.44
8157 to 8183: 6.51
